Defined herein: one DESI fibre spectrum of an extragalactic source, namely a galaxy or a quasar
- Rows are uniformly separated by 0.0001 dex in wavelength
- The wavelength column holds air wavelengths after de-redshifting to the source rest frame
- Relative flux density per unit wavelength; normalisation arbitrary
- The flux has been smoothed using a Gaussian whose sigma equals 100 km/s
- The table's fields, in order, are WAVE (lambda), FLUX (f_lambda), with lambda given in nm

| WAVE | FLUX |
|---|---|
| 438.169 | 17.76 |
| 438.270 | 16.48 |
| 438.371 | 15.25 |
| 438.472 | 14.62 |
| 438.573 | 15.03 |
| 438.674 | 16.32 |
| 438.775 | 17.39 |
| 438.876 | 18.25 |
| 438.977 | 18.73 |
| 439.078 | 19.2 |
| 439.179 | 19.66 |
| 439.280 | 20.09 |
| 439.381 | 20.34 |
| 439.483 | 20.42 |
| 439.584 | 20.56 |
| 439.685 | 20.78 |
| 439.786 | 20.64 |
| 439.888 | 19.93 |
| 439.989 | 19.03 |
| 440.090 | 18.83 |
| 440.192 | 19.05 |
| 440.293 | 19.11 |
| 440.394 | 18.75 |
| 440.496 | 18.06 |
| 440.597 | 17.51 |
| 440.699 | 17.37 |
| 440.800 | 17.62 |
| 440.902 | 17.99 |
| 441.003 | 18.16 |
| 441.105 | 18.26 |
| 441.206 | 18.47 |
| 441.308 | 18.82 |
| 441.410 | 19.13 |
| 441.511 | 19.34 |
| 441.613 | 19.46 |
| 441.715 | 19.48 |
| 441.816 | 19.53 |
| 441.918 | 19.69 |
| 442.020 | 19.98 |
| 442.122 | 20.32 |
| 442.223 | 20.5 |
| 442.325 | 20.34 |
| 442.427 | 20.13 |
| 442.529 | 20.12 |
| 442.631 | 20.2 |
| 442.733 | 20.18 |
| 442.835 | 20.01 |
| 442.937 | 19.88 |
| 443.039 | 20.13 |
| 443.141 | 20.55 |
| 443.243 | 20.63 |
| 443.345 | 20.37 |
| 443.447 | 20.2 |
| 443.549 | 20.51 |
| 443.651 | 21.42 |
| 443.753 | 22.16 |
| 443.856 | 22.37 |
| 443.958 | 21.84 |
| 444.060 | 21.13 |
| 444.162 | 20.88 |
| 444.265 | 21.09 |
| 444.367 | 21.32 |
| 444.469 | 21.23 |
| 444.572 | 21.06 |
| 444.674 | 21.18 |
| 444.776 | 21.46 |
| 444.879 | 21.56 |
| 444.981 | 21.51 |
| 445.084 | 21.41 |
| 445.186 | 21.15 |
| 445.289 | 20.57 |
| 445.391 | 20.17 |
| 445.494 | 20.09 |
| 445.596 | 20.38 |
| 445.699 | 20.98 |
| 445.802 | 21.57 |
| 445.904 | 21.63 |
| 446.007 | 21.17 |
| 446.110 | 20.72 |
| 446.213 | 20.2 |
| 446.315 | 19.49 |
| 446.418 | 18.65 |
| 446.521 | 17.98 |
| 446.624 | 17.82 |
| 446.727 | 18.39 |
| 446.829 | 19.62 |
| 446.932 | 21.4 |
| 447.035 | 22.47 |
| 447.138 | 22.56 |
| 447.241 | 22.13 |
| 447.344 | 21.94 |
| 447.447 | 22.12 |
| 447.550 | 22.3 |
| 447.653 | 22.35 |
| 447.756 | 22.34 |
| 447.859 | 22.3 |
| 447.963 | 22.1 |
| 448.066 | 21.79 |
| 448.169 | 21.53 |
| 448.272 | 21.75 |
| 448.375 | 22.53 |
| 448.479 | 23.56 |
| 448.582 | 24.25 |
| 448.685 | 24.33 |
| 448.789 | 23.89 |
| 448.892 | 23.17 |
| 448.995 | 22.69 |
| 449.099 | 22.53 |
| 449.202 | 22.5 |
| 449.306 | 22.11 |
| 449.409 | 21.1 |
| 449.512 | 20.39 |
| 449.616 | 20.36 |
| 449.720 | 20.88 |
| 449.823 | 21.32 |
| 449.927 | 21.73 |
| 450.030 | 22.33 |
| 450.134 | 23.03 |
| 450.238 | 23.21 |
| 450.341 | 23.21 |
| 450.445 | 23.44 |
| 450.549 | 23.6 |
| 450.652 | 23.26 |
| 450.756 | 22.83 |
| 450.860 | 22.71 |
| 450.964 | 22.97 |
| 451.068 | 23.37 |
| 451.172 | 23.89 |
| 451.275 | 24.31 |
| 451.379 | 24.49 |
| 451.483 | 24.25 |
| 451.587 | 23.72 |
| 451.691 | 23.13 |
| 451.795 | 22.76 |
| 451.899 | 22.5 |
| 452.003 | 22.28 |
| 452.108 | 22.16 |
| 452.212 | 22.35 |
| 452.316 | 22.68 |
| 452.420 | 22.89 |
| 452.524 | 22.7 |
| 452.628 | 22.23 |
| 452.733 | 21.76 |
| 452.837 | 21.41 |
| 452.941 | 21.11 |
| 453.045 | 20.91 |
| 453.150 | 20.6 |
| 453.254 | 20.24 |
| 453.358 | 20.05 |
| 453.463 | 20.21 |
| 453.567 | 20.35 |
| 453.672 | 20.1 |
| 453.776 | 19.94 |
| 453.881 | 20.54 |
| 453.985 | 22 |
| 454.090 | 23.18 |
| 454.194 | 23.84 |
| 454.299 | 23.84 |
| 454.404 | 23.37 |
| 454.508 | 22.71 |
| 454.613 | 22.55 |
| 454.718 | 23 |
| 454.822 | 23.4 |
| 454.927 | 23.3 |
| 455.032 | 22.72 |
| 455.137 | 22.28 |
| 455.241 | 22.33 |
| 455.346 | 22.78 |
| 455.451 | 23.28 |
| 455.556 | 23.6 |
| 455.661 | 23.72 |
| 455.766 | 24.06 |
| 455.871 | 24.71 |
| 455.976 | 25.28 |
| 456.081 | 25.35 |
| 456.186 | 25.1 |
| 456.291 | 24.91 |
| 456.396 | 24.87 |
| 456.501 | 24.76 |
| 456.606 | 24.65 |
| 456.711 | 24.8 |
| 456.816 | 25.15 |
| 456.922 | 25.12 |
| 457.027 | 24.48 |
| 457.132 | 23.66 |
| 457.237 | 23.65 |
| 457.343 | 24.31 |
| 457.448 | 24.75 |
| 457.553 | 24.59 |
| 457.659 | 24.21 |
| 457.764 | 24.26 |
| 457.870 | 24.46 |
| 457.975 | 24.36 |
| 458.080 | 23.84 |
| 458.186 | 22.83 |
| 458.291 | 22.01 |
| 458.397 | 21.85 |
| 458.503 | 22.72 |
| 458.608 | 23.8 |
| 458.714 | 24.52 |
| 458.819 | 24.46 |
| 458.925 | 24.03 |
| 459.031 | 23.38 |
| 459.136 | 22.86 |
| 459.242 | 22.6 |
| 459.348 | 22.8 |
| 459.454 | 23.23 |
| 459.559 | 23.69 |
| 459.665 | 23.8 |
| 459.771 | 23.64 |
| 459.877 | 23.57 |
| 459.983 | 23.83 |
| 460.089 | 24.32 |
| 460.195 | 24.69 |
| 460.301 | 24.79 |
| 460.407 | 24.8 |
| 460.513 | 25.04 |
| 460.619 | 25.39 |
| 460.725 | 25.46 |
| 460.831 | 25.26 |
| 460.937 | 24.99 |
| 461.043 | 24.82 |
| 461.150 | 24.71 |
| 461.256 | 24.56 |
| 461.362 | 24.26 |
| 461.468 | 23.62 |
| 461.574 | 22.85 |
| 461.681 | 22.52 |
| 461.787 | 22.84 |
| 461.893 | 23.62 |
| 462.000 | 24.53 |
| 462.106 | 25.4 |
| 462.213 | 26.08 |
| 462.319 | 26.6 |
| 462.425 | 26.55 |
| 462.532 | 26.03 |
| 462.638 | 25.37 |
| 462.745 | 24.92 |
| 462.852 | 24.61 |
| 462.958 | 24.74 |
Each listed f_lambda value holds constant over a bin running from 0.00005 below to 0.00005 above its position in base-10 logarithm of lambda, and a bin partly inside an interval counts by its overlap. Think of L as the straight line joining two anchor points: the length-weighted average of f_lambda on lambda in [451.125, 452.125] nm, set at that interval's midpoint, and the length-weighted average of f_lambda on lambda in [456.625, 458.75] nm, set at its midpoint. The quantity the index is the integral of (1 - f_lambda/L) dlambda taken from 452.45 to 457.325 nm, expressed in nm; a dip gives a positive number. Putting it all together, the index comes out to 0.16 nm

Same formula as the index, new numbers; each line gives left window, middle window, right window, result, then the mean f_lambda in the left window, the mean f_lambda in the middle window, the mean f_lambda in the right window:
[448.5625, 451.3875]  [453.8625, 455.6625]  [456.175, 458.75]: 0.053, 22.7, 22.9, 24.1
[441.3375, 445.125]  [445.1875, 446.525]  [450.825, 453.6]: 0.044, 20.6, 20.4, 22.3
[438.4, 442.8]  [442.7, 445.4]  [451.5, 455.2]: -0.156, 19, 21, 22.1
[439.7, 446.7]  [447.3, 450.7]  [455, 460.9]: -0.129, 20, 22.4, 24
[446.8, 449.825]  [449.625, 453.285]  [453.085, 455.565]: -0.075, 22.2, 22.6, 22.1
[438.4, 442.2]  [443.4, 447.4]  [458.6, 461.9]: -0.144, 18.8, 20.9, 24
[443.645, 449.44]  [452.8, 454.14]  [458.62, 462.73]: 0.122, 21.5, 20.8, 24.4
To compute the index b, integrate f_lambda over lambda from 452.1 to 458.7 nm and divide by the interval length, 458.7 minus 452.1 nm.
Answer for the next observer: 23.1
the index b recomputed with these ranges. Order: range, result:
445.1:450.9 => 21.7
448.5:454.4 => 22.4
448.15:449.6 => 22.6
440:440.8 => 18.4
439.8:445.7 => 20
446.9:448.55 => 22.2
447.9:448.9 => 22.9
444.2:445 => 21.3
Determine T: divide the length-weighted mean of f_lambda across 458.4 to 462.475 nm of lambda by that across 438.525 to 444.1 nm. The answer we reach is 1.2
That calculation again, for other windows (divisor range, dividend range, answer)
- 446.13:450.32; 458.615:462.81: 1.12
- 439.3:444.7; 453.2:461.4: 1.19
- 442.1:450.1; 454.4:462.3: 1.13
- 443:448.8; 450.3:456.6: 1.07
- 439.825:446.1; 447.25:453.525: 1.11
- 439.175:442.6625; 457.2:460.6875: 1.23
